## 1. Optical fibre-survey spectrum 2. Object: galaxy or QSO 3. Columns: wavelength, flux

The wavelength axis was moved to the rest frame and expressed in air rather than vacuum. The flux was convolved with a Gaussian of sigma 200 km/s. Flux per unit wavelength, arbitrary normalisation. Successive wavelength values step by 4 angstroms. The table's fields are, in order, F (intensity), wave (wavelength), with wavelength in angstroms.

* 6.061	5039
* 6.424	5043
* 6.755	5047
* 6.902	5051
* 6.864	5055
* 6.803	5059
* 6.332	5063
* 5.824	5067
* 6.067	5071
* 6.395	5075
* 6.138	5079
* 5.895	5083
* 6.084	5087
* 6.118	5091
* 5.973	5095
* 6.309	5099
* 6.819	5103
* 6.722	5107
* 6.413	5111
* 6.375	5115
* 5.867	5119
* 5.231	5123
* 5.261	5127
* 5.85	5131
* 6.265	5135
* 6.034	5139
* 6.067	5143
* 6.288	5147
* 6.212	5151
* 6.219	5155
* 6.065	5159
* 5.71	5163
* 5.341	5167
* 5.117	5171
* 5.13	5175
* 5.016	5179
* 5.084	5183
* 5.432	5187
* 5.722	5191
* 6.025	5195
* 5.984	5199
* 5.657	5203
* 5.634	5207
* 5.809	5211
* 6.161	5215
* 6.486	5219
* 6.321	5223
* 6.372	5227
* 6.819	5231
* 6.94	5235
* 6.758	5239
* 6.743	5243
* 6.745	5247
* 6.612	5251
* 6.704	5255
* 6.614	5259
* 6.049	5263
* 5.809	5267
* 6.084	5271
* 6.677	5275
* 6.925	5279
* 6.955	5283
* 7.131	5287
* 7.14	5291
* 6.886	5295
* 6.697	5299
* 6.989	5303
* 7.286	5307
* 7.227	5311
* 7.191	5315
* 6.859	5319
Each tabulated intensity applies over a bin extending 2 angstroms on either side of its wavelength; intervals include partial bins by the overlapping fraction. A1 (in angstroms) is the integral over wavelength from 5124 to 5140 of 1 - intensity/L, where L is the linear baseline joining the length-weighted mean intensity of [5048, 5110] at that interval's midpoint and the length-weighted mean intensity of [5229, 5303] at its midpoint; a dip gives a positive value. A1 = 1.61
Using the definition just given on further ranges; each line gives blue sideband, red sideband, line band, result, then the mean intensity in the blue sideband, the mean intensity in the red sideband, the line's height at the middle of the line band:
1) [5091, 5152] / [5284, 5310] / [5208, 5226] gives 1.2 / 6.11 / 7.03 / 6.61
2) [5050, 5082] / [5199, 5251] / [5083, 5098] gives 0.8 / 6.38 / 6.36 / 6.38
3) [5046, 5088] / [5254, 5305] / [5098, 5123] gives 0.4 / 6.37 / 6.67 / 6.43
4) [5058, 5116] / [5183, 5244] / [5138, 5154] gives 0.1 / 6.27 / 6.15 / 6.21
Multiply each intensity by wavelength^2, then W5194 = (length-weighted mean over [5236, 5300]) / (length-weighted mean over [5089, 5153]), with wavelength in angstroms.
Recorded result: 1.2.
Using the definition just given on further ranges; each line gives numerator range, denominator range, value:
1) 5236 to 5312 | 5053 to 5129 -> 1.17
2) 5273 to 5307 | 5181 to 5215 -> 1.26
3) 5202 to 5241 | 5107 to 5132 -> 1.11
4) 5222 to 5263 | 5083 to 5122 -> 1.12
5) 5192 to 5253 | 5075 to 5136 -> 1.09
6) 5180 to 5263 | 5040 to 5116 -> 1.03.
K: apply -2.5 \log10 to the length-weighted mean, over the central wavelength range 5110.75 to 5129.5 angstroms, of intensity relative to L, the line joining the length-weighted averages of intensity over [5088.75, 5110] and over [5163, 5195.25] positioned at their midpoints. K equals 0.06 mag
